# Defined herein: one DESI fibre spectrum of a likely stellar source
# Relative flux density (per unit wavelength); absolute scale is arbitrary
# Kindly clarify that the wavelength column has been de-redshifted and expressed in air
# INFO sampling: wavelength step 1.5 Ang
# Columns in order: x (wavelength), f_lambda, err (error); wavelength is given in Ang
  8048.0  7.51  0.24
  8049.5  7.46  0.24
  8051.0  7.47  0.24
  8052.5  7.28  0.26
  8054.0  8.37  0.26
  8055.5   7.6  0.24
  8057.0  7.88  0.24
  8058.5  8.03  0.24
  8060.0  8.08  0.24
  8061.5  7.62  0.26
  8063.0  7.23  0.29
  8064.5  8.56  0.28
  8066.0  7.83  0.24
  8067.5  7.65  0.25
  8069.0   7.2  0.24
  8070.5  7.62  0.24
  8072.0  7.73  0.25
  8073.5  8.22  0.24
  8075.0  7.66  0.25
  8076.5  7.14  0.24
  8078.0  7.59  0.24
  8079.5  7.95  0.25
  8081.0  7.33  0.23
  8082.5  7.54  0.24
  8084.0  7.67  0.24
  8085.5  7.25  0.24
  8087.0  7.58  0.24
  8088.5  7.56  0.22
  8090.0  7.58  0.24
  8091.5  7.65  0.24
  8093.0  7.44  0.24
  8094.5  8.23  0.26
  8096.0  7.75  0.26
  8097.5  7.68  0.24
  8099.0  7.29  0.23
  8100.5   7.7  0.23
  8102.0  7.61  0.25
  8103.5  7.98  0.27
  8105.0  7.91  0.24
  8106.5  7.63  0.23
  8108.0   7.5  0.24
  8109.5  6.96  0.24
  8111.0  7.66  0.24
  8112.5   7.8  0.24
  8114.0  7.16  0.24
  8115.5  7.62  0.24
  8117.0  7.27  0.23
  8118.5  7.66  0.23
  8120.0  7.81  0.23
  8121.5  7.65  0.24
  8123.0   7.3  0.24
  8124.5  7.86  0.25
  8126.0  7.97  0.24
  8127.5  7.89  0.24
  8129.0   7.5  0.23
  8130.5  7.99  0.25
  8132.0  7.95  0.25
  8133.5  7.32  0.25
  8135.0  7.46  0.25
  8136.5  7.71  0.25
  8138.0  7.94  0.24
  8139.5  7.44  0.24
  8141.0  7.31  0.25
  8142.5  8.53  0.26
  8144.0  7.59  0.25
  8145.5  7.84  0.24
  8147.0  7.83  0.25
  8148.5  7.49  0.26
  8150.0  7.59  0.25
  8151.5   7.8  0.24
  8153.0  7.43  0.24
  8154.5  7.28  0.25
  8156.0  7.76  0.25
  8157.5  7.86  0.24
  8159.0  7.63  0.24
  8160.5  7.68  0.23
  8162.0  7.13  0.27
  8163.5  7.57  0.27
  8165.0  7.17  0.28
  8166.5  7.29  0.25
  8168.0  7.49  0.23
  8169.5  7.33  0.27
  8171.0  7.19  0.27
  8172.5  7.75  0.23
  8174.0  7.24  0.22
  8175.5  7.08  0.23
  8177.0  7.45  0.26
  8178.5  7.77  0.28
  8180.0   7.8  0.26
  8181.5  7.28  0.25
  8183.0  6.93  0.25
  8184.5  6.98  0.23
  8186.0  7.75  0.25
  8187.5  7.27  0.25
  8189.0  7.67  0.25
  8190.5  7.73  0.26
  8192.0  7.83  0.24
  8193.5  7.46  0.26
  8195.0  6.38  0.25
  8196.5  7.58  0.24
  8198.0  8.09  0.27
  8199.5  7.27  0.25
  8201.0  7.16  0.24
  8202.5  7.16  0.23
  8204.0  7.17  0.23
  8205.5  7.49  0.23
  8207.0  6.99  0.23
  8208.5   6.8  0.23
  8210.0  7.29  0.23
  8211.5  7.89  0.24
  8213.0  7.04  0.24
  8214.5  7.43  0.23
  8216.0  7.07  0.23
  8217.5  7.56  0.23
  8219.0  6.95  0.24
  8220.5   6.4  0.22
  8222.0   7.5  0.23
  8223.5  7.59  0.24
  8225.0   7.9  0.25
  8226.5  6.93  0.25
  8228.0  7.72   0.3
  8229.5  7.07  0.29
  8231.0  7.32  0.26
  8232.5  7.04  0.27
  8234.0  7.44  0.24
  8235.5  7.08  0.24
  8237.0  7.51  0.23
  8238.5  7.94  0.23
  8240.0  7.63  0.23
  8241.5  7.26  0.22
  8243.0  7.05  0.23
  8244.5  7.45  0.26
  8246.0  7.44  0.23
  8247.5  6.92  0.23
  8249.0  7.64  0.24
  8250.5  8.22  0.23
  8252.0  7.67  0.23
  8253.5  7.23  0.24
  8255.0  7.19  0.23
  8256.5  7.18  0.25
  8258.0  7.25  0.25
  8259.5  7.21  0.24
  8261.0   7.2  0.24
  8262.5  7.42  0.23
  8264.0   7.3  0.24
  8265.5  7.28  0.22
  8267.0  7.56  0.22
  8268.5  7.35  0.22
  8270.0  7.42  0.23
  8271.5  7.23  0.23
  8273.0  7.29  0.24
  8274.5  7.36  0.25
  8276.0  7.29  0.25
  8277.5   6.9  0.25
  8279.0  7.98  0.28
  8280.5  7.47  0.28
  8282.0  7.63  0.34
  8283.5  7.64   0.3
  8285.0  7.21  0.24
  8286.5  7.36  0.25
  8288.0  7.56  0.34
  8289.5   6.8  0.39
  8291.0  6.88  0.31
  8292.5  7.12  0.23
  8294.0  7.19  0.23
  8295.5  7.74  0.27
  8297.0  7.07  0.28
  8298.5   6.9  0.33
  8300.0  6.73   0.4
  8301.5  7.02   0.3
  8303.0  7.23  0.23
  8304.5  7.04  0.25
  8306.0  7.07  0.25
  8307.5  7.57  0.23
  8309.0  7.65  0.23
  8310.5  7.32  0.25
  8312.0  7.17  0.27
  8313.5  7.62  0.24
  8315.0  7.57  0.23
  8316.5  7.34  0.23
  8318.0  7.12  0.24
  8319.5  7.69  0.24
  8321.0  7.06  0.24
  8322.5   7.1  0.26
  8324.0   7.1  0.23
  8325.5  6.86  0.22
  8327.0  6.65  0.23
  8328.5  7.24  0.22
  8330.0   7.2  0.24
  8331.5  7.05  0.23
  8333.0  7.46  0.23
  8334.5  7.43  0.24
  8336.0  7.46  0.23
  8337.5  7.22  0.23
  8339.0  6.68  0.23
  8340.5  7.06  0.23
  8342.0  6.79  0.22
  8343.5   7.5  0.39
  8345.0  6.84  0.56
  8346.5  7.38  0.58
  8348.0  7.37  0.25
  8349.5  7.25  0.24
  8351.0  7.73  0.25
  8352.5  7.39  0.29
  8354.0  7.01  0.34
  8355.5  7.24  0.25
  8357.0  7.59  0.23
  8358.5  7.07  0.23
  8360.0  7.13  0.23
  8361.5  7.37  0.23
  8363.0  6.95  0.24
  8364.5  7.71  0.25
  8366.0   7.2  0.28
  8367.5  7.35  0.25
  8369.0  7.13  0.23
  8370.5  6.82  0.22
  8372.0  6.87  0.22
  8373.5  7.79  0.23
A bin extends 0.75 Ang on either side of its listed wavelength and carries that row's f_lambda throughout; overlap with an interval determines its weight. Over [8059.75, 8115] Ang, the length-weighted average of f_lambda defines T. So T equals 7.63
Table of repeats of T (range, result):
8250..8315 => 7.31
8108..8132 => 7.61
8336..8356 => 7.2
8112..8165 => 7.64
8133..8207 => 7.48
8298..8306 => 6.99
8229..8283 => 7.38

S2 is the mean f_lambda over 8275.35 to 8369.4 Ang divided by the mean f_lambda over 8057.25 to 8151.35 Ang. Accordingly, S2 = 0.9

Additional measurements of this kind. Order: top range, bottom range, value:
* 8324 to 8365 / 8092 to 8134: 0.94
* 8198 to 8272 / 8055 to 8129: 0.96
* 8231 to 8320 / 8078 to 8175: 0.96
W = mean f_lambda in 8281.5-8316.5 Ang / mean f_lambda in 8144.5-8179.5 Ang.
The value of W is 1.0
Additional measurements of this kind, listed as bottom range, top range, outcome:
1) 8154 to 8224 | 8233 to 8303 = 1.00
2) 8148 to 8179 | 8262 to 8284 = 0.99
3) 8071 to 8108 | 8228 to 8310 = 0.96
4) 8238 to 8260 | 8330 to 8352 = 0.98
